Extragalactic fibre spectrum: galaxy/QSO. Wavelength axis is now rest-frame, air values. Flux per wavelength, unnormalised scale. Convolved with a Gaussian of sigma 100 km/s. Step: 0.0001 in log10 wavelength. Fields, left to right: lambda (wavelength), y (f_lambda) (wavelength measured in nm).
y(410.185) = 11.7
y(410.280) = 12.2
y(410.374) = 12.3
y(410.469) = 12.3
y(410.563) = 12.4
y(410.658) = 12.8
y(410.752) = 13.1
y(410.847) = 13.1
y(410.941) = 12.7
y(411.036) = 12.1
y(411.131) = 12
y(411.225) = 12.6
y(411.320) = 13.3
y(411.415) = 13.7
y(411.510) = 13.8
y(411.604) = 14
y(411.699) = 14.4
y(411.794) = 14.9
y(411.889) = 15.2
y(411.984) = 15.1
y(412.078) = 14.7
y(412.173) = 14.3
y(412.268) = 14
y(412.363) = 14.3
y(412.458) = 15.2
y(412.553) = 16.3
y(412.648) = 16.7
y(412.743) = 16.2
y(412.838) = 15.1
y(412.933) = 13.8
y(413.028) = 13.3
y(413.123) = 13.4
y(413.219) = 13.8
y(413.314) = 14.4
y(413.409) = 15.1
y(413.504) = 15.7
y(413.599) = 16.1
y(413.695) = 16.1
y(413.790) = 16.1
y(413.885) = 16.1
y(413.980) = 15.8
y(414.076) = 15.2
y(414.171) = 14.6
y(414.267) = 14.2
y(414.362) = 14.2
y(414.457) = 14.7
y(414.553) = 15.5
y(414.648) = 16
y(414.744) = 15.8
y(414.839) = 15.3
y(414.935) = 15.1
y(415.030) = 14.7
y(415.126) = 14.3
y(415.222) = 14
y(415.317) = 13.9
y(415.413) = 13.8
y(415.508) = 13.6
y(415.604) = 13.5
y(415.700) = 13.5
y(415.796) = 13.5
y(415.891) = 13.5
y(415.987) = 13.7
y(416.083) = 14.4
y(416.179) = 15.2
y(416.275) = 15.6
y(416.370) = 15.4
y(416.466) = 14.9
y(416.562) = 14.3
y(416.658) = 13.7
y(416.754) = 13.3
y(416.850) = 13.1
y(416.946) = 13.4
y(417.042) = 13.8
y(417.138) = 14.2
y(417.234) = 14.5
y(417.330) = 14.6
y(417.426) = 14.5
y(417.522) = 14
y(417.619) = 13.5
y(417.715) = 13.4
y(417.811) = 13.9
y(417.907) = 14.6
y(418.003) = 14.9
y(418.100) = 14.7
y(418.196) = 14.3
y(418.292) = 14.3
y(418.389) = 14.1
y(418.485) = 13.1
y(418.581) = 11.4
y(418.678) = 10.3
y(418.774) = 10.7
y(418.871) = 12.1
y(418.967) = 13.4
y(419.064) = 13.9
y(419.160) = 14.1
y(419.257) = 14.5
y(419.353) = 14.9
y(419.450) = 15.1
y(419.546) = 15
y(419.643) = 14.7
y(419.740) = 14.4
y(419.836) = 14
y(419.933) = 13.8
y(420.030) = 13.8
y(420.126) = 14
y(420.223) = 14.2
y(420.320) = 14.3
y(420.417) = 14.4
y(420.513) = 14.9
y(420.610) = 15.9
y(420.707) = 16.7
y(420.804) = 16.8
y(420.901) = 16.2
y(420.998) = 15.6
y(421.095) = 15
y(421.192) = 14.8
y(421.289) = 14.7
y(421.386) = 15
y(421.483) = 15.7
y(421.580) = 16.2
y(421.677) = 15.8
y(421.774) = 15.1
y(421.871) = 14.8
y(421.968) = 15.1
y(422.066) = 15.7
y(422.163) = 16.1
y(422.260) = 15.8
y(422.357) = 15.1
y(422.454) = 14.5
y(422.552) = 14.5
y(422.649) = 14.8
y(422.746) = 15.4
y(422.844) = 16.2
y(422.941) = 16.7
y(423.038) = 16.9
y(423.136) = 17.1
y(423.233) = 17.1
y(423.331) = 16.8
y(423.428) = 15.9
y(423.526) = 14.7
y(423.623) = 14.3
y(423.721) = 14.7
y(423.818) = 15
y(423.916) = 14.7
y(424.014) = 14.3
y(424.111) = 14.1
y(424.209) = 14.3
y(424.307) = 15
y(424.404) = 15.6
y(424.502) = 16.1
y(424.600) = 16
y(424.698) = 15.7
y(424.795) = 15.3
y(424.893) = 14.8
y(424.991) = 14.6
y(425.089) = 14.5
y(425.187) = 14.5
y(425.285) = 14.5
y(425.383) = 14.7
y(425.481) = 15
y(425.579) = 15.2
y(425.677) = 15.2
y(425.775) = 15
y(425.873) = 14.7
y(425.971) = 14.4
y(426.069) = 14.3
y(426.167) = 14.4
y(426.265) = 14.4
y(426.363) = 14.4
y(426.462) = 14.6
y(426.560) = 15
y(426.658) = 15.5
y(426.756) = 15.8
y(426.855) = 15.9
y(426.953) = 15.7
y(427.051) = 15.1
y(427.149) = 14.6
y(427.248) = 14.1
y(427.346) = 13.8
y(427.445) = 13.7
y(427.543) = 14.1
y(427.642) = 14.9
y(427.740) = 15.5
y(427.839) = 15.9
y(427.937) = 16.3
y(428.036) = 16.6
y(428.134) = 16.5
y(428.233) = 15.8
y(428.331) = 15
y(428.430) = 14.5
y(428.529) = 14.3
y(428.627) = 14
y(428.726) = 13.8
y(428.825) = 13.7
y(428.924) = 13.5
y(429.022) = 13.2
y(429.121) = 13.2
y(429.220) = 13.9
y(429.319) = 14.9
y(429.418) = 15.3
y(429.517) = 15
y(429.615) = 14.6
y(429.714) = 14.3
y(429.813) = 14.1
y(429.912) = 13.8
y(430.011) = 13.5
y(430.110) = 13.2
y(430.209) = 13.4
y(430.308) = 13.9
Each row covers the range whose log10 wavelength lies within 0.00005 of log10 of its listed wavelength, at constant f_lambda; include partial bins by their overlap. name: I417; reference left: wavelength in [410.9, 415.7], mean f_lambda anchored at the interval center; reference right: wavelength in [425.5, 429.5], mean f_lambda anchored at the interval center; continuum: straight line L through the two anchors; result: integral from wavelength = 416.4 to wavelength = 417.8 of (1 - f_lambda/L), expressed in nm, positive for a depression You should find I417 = 0.06 nm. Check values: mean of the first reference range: 14.6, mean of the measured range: 14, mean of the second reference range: 14.8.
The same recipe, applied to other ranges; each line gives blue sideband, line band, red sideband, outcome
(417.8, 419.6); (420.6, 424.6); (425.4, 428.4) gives -0.33 nm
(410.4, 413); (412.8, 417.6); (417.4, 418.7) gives -0.24 nm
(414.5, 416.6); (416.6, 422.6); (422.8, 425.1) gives 0.23 nm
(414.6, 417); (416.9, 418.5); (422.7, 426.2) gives 0.04 nm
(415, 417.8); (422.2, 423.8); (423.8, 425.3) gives -0.09 nm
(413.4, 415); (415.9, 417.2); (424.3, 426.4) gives 0.09 nm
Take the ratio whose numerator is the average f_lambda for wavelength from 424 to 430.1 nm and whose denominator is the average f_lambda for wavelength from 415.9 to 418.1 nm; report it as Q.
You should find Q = 1.04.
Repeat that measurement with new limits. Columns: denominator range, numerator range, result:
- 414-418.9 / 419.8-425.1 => 1.09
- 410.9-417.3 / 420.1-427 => 1.05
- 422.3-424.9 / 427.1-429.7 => 0.95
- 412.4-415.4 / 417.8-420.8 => 0.93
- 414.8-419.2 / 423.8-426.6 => 1.07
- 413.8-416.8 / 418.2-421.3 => 0.98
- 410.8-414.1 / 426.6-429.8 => 1.02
